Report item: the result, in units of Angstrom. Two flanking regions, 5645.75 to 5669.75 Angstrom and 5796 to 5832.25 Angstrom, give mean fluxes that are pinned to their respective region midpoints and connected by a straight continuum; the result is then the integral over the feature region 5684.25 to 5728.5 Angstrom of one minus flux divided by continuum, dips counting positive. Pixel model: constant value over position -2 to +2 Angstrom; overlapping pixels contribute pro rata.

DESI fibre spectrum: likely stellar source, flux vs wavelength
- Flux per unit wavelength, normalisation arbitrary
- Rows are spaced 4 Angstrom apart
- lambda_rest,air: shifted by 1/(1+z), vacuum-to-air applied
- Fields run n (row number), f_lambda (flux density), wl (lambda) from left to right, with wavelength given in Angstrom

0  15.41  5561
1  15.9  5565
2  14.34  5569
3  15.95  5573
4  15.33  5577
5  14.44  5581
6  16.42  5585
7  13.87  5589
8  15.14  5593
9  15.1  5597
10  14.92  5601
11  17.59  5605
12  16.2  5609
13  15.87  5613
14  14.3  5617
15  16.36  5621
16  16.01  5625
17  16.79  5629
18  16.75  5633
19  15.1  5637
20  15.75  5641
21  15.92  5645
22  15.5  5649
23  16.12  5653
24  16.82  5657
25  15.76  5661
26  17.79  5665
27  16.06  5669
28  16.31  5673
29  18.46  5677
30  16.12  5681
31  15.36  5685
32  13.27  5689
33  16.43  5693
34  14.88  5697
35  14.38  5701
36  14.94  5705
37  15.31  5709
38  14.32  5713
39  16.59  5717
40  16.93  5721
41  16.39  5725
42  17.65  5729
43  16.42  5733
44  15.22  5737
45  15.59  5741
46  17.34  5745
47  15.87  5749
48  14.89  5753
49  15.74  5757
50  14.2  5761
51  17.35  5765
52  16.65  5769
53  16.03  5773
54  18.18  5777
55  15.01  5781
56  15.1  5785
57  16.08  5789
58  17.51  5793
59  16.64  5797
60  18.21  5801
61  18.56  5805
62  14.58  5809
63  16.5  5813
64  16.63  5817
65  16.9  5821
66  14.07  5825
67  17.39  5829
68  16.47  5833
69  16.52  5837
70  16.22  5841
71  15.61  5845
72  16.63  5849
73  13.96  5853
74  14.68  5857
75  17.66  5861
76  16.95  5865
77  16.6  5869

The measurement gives 2.7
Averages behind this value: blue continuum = 16.3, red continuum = 16.6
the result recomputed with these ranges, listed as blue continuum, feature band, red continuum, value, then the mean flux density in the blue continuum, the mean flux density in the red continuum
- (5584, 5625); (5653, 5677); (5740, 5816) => -1.26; 15.6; 16.3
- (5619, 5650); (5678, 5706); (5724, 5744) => 1.75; 16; 16.3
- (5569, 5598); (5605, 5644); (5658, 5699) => -1.16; 15.1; 16.1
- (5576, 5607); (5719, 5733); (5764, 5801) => -0.60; 15.4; 16.6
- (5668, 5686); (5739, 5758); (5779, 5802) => 0.61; 16.5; 16.3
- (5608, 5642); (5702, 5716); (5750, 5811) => 1.02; 15.9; 16.3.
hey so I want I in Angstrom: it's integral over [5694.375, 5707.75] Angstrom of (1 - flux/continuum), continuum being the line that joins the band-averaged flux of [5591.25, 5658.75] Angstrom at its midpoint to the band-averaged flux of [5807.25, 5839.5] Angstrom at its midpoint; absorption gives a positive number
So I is 1.0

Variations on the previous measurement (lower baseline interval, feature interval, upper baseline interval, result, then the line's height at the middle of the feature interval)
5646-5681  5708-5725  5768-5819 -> 0.7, 16.6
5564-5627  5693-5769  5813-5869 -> 0.2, 15.9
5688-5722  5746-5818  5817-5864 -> -2.9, 15.7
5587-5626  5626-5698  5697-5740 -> -2.0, 15.6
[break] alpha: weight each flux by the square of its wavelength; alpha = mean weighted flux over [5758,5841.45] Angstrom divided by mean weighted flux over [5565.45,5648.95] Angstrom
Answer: 1.12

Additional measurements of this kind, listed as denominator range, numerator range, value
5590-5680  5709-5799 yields 1.05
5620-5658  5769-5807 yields 1.10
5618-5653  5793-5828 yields 1.10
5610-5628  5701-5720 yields 1.00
